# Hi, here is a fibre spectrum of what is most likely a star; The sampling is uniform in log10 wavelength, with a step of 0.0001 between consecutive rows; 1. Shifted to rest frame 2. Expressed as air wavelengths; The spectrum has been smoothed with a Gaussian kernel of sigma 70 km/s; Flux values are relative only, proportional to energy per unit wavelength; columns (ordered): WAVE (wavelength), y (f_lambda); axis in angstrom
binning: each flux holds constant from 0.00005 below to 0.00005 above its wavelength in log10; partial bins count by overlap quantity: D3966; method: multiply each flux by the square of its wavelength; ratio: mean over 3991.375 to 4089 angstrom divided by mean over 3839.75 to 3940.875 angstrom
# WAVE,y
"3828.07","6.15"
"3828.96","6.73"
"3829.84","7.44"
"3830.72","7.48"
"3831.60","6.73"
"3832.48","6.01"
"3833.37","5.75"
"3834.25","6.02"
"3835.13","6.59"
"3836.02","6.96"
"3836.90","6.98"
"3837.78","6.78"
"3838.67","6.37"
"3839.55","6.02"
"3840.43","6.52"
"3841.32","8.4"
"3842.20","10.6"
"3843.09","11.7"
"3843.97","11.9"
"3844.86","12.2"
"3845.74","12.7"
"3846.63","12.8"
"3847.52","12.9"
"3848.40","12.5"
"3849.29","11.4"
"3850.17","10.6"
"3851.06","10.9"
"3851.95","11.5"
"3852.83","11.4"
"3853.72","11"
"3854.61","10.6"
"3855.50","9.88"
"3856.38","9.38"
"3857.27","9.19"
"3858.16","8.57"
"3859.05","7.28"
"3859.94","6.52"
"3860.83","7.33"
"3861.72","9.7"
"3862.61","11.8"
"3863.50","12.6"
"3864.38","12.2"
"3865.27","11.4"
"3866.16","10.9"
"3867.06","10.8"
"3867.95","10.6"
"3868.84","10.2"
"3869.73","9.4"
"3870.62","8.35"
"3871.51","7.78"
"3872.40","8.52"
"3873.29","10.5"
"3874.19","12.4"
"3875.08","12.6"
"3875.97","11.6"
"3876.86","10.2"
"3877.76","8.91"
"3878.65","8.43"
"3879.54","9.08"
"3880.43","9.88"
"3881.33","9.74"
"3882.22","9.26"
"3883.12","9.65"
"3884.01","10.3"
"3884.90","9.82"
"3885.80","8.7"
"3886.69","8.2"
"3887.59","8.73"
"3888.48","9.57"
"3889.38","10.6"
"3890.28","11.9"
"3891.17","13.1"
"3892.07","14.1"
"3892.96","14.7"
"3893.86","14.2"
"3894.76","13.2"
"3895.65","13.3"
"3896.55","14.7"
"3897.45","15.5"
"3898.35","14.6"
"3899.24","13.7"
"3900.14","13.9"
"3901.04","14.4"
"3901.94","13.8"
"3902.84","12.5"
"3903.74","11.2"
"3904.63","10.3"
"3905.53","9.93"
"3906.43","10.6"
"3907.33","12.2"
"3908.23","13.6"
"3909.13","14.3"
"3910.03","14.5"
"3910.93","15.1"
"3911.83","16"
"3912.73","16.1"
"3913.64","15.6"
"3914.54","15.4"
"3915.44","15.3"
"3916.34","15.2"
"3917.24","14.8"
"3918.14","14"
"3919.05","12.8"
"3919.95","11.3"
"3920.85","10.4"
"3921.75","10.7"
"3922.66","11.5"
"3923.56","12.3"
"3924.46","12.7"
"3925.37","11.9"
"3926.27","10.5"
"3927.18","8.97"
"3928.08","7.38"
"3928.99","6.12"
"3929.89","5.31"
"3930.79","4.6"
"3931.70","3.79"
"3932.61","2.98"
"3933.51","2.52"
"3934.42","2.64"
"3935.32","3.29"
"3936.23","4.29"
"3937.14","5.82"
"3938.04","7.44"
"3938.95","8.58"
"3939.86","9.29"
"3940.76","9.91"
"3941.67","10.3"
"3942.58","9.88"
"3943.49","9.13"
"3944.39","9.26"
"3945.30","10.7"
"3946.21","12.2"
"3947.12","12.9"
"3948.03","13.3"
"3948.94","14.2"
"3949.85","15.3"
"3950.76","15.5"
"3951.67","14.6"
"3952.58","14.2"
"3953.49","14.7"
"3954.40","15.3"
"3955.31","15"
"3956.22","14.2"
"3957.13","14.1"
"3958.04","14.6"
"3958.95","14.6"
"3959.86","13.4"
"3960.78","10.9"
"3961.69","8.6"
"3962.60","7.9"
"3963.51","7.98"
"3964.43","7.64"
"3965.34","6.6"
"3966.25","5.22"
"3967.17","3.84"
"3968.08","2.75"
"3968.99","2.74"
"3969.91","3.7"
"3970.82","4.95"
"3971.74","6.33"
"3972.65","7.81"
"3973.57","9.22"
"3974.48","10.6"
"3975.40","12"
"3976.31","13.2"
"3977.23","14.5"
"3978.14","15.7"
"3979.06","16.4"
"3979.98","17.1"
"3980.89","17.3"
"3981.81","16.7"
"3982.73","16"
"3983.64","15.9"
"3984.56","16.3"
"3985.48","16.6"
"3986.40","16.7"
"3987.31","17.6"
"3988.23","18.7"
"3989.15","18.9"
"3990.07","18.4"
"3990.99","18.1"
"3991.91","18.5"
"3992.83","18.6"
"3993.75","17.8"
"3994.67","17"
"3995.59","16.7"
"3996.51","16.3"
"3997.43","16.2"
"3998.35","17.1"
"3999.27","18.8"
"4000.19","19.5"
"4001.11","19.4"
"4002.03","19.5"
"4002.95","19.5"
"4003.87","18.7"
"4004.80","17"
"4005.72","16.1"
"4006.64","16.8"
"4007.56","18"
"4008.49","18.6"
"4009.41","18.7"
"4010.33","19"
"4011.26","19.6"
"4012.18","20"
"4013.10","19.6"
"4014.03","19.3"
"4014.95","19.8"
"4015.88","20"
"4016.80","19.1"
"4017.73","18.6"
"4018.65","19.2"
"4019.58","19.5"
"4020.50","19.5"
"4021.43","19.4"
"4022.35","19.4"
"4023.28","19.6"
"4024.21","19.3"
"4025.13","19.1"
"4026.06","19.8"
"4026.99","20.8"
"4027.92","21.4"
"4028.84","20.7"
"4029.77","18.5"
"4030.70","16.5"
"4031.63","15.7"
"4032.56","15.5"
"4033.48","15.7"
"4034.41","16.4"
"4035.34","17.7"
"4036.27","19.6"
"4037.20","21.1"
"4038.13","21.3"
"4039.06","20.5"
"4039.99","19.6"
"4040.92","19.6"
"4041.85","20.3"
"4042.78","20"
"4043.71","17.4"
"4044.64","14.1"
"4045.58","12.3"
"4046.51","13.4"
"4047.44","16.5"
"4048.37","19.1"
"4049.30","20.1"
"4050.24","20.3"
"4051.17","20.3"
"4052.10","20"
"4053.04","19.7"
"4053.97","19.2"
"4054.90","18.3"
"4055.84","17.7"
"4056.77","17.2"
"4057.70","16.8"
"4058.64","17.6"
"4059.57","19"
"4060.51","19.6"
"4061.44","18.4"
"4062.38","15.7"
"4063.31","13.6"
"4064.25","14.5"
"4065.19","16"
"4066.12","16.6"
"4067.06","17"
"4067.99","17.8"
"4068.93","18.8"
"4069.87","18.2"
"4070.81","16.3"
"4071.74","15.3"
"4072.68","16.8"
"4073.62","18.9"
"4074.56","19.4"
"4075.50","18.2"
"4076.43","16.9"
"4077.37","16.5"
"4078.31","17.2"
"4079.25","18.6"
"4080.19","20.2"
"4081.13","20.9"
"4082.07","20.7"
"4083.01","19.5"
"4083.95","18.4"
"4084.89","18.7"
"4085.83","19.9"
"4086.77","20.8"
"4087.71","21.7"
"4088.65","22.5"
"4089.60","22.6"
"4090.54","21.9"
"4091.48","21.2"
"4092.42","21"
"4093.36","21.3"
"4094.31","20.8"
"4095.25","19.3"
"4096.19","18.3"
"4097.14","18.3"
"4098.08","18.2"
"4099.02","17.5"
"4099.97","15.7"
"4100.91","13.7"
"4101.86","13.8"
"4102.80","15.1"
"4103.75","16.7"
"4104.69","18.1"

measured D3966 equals 1.86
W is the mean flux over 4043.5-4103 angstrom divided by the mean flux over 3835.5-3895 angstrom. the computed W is 1.8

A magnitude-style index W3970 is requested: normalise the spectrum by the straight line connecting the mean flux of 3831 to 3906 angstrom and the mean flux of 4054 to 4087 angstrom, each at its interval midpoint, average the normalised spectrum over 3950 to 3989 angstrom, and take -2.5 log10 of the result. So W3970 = 0.17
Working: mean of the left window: 10.4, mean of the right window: 17.9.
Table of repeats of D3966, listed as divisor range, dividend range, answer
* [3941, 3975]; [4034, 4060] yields 1.86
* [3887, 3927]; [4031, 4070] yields 1.47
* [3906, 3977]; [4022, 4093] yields 1.89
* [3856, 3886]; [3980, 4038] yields 2.00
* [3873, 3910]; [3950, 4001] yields 1.21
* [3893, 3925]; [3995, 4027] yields 1.47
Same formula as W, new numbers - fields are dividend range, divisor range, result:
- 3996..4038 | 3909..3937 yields 1.82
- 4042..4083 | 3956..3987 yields 1.58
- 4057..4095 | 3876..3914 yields 1.54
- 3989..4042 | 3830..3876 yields 1.95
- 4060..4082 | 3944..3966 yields 1.42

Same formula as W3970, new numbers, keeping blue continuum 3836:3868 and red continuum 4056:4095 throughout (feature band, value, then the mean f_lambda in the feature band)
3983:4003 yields -0.152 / 17.8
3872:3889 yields 0.139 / 9.8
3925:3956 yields 0.385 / 9.5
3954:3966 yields 0.228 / 11.5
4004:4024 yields -0.163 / 18.9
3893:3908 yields -0.101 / 13.1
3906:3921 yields -0.133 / 14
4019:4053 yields -0.094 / 18.6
